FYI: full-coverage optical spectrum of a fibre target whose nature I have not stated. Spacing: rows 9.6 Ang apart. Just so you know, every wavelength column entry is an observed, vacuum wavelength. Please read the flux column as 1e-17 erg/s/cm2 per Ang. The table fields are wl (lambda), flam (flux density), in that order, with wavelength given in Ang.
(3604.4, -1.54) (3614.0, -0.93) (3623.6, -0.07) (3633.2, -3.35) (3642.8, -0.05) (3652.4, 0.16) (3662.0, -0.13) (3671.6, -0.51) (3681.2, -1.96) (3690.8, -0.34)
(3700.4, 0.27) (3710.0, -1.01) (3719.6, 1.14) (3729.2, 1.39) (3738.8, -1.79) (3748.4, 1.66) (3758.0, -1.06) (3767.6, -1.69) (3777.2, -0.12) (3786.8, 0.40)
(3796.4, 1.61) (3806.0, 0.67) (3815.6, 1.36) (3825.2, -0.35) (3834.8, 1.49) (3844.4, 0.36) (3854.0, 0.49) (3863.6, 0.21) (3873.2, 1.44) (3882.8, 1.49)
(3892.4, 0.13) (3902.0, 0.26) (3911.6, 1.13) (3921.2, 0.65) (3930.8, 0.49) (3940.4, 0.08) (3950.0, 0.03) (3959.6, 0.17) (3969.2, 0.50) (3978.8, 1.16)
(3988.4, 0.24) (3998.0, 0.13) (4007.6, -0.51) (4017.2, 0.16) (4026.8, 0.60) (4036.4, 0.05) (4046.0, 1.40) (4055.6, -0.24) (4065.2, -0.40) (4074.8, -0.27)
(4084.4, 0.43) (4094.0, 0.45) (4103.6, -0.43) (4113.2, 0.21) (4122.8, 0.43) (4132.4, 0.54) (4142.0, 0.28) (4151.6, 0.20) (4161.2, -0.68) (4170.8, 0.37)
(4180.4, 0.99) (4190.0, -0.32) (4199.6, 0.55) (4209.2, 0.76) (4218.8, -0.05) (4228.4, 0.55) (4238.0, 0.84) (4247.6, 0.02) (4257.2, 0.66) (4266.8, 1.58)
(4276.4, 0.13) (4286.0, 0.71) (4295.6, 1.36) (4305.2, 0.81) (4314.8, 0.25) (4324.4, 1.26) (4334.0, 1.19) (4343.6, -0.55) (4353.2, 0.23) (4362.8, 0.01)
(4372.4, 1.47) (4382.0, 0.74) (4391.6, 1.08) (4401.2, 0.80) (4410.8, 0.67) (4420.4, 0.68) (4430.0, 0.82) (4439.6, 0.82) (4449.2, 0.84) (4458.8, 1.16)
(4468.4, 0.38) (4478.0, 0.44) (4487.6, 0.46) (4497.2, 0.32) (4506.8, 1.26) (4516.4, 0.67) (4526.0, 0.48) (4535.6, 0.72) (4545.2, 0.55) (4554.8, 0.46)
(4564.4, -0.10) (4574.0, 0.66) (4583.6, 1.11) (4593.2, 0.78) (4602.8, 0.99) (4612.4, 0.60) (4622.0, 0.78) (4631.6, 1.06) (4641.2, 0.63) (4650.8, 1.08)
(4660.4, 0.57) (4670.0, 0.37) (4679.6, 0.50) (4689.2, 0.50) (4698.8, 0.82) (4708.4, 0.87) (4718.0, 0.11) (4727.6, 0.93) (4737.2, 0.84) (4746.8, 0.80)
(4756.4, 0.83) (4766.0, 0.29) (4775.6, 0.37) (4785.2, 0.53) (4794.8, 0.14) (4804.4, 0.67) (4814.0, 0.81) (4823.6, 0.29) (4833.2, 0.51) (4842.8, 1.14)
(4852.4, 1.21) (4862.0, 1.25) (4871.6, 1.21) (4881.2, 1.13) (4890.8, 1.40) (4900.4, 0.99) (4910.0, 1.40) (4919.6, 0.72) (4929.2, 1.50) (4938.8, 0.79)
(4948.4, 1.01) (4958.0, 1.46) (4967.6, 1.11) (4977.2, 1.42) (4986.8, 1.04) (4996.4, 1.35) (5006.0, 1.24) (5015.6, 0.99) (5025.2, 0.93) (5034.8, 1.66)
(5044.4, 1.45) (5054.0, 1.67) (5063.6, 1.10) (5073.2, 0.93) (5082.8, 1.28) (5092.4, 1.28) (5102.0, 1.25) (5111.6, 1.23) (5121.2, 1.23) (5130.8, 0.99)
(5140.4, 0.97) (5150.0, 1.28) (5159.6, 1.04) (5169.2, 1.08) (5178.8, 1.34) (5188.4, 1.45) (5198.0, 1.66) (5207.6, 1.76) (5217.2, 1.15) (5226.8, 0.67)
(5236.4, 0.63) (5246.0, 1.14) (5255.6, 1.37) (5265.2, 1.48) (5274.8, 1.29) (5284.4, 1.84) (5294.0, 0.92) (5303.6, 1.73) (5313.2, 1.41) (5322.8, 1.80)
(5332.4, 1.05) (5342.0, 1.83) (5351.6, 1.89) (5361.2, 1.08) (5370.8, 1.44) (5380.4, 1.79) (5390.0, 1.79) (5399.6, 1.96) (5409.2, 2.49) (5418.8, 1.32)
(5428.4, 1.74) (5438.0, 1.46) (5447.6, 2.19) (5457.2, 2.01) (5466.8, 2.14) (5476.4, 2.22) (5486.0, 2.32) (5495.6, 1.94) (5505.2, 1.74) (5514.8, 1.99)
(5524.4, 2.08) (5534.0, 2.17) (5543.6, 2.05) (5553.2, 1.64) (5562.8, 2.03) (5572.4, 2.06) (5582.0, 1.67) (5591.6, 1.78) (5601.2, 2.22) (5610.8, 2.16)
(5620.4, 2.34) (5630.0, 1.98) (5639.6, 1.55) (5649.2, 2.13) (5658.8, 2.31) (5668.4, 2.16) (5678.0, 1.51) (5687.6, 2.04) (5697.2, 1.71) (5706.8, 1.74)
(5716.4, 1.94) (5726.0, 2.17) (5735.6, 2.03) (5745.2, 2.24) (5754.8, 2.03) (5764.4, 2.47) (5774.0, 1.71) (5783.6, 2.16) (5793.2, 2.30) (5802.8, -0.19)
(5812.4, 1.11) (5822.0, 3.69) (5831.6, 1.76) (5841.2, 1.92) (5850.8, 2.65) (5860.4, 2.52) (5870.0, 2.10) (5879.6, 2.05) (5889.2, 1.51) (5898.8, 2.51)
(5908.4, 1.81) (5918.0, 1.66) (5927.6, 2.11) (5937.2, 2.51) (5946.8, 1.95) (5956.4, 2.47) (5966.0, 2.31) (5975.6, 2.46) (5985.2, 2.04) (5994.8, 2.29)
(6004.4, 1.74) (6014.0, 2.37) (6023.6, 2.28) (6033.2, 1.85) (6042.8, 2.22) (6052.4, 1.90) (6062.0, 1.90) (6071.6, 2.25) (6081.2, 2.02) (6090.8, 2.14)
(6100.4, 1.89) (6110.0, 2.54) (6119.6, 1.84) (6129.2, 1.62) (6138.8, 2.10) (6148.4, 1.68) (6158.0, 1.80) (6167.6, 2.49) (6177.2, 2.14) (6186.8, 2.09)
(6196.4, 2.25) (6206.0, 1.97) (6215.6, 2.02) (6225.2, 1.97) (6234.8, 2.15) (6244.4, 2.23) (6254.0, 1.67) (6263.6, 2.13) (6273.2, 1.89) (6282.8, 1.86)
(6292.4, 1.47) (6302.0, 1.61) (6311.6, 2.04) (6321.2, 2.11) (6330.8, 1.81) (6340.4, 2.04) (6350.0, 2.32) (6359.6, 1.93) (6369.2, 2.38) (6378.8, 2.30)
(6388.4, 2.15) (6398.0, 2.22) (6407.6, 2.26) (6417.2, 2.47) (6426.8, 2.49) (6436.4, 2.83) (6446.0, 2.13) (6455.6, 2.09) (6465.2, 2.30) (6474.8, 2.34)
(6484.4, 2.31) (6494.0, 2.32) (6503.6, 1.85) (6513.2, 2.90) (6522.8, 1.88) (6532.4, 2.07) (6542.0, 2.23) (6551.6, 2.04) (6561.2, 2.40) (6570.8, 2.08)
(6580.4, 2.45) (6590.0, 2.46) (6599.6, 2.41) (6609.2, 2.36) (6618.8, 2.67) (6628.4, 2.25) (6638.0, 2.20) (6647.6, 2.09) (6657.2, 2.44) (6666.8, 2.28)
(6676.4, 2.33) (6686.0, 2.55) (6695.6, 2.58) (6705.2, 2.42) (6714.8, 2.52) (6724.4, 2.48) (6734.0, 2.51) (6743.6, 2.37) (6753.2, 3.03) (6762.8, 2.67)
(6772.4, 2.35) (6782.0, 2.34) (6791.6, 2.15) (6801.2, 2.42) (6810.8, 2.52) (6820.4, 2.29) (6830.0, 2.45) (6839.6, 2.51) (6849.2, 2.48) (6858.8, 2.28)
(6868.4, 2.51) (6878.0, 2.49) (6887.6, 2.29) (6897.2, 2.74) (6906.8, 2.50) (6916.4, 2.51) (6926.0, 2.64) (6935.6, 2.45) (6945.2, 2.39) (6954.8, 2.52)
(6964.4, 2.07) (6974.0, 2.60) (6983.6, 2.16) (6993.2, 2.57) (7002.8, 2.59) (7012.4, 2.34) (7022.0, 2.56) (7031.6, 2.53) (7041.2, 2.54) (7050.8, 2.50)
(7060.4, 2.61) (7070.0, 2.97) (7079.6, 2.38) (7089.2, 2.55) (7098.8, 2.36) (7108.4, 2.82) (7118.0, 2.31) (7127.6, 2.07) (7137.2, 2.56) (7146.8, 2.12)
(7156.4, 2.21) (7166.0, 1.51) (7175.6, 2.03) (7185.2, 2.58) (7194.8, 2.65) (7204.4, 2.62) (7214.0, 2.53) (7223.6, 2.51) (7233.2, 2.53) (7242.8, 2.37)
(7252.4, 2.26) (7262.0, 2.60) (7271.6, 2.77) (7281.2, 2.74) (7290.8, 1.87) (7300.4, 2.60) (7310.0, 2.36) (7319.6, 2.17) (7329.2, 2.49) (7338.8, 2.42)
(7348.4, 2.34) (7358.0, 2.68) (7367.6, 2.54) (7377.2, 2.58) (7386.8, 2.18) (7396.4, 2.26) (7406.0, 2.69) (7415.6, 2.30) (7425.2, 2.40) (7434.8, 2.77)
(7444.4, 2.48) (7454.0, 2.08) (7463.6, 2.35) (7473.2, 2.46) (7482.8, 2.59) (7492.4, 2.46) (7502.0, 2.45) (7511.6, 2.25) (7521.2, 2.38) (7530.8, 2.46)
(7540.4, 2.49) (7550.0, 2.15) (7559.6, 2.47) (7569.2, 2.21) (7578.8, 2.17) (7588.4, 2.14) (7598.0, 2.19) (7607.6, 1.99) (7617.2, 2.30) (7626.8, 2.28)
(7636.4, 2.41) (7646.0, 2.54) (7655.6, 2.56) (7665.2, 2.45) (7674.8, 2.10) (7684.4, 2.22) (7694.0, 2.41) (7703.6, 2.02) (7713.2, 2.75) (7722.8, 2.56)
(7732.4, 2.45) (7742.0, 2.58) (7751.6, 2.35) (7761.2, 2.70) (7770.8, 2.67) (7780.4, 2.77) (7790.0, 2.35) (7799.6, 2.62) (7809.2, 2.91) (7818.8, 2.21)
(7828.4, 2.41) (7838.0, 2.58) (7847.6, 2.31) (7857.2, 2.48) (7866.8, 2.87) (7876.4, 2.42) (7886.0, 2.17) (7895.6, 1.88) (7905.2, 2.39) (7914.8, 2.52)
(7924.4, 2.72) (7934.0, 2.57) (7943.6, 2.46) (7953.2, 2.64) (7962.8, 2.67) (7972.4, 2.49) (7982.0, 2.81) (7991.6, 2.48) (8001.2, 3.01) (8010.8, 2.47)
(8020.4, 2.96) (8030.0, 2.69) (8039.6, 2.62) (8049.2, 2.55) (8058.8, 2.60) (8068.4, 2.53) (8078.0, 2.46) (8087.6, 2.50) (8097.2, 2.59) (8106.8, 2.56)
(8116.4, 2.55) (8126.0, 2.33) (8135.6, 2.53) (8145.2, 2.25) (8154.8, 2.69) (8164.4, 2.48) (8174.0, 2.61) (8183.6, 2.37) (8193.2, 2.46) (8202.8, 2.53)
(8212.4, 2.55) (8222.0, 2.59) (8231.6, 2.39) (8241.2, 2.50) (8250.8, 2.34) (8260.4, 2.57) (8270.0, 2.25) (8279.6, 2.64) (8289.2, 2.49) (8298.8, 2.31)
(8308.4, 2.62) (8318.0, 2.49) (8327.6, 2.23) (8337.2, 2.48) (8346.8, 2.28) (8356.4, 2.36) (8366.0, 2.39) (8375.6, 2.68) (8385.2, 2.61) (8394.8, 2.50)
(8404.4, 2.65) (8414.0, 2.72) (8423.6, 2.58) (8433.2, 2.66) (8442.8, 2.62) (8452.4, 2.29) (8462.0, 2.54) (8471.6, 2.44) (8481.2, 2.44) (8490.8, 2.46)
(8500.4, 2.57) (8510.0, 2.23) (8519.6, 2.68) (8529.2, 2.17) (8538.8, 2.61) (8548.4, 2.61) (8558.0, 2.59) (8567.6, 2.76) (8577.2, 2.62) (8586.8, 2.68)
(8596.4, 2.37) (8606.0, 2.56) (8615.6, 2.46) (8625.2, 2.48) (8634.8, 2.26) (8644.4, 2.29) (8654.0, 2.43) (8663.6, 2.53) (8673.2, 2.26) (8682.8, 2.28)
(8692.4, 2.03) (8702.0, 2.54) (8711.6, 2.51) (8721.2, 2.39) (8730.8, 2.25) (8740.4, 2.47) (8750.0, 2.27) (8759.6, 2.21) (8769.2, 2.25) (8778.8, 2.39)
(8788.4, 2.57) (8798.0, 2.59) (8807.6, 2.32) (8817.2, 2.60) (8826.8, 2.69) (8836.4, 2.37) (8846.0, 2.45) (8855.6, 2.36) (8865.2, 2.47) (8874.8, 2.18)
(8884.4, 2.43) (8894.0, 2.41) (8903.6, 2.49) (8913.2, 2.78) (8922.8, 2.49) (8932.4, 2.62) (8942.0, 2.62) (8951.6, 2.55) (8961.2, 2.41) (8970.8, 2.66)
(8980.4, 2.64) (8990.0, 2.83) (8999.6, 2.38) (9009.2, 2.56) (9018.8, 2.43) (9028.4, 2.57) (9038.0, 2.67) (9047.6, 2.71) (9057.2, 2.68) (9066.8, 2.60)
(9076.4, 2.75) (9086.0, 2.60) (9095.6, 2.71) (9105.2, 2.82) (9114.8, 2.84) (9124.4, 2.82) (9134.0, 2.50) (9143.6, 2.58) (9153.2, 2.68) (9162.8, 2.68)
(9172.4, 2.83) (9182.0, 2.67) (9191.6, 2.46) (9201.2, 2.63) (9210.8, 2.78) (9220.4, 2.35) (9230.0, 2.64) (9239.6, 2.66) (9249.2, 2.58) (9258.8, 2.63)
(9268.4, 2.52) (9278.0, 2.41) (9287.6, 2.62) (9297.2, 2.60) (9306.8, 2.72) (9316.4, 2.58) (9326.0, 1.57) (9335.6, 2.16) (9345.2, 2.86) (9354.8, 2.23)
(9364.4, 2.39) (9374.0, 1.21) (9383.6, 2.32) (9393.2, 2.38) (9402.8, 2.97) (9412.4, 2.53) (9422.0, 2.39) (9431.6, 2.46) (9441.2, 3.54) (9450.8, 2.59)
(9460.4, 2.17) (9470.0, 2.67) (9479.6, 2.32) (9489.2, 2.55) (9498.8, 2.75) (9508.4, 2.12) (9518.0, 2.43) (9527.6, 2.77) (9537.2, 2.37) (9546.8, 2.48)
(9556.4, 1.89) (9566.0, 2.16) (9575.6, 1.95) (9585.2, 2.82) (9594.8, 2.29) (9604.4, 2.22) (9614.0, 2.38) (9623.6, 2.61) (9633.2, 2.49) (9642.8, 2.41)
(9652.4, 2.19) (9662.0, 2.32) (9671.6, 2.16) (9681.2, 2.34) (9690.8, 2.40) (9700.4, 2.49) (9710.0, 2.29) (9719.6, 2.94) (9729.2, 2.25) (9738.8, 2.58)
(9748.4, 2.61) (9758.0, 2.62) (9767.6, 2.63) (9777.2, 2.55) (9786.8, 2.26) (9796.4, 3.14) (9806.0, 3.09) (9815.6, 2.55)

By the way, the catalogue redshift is 0.216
